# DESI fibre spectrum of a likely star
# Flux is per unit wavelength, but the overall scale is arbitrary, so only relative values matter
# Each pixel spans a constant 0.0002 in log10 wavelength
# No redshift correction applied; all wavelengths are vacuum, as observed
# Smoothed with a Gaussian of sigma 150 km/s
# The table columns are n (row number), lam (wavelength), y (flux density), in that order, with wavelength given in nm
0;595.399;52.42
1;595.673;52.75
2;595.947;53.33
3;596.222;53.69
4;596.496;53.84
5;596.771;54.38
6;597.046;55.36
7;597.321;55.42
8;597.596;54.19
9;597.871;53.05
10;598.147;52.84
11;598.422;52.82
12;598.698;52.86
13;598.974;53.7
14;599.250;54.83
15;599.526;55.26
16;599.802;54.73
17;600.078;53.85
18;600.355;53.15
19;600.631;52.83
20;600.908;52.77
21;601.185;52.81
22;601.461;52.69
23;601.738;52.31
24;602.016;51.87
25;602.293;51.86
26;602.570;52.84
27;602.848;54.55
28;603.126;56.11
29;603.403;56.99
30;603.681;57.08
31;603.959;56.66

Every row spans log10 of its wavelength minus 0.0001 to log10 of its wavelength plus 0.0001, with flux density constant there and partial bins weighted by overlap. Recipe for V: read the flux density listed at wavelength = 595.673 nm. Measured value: 52.75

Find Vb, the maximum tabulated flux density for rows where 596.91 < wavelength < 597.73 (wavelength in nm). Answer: 55.42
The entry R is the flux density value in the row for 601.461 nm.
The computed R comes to 52.69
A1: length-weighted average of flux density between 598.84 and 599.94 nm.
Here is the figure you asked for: 54.6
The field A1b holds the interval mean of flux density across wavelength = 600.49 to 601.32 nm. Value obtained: 52.8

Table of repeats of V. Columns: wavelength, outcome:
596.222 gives 53.69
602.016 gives 51.87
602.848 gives 54.55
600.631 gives 52.83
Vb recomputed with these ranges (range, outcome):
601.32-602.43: 52.69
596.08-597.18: 55.36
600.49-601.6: 52.83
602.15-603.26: 56.11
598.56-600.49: 55.26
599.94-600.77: 53.85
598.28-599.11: 53.7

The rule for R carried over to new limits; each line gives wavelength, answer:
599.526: 55.26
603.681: 57.08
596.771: 54.38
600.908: 52.77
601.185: 52.81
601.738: 52.31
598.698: 52.86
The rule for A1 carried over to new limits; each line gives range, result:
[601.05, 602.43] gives 52.3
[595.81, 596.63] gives 53.6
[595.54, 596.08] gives 53.1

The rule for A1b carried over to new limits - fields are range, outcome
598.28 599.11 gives 53.1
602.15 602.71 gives 52.4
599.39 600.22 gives 54.6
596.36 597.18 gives 54.5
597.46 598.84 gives 53.1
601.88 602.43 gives 51.9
